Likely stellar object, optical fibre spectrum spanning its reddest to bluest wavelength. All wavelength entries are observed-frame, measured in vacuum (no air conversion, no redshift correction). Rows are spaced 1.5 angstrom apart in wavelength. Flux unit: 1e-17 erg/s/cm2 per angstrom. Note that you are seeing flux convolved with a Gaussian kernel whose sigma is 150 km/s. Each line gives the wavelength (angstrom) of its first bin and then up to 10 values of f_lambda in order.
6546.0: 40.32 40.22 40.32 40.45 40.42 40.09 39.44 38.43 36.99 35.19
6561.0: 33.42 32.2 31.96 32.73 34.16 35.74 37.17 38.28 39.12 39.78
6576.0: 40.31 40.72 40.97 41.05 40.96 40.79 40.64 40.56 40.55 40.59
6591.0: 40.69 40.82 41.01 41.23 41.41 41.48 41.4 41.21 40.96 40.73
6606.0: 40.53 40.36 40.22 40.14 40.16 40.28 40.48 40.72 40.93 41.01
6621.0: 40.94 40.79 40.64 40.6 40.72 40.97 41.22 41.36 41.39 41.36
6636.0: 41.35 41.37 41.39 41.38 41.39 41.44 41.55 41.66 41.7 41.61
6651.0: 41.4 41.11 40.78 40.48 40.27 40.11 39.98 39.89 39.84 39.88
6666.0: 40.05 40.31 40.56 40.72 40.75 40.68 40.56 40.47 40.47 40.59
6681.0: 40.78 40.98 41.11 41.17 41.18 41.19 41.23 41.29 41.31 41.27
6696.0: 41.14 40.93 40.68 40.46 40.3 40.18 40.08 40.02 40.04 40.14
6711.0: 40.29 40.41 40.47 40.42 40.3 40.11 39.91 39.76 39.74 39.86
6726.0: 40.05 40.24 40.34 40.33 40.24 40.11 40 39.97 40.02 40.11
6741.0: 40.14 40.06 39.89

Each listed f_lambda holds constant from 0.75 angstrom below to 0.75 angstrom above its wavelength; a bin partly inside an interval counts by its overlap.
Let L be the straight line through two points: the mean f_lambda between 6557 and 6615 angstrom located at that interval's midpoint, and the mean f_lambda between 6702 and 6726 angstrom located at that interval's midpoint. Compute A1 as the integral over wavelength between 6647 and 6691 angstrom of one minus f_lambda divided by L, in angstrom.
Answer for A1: -1.0 angstrom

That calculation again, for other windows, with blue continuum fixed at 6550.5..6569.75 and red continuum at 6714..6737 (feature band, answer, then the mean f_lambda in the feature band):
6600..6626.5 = -2.31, 40.7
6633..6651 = -1.60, 41.5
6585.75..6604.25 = -2.02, 41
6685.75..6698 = -0.59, 41.2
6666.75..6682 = -0.68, 40.6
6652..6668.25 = -0.72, 40.2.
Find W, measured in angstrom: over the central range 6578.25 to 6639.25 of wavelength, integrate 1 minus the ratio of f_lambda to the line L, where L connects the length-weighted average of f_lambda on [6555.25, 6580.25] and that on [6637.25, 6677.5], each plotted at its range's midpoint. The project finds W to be -3.5 angstrom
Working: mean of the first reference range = 36.8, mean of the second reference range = 40.8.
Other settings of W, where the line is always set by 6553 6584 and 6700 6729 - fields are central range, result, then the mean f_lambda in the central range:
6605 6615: -0.5 angstrom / 40.3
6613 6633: -1.2 angstrom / 40.8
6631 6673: -2.0 angstrom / 40.9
